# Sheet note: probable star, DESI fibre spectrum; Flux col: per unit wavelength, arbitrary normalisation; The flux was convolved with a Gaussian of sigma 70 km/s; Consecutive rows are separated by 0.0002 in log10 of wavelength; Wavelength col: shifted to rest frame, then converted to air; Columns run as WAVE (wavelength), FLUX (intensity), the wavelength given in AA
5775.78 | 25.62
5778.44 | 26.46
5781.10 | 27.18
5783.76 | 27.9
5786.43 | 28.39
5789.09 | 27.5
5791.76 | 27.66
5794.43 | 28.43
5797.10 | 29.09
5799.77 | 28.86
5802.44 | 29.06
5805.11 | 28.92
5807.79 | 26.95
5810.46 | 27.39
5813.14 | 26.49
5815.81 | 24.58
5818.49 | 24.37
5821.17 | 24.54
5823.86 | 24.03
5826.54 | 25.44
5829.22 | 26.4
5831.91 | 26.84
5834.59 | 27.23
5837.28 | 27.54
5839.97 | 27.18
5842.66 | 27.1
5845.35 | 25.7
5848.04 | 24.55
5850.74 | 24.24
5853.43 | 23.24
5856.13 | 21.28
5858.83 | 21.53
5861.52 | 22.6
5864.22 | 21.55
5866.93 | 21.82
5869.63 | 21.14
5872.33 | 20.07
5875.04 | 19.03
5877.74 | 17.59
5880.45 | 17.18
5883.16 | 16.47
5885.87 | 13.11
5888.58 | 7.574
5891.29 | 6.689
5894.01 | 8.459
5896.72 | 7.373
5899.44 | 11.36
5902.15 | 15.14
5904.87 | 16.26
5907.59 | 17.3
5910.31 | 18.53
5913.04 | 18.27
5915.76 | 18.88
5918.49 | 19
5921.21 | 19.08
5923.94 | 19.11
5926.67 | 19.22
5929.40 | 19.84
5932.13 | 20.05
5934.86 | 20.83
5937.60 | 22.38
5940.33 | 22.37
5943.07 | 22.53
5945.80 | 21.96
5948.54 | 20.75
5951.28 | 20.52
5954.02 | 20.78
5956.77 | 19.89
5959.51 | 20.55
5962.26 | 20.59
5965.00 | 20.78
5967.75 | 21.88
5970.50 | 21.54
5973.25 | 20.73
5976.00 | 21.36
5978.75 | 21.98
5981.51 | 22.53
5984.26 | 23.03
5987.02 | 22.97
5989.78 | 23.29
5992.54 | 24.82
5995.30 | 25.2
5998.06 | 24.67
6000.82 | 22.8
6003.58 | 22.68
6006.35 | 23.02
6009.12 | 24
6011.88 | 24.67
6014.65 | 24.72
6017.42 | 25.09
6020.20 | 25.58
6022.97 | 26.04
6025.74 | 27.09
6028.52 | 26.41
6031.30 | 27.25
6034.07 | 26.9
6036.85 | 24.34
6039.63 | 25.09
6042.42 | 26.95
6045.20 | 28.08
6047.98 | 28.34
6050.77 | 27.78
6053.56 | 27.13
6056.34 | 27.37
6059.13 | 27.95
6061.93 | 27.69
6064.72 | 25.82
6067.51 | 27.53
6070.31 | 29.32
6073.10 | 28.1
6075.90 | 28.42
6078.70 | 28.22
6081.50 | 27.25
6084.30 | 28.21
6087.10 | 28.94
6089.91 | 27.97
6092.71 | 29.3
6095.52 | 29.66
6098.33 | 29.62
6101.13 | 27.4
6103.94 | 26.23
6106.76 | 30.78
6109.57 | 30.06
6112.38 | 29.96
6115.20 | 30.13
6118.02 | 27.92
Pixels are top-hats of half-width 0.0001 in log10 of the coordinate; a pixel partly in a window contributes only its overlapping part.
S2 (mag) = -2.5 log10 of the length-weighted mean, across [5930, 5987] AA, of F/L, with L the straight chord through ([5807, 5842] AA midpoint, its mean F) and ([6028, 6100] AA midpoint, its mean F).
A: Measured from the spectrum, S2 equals 0.253 mag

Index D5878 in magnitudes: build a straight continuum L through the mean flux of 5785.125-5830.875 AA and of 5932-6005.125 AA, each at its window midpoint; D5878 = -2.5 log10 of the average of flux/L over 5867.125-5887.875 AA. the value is 0.37 mag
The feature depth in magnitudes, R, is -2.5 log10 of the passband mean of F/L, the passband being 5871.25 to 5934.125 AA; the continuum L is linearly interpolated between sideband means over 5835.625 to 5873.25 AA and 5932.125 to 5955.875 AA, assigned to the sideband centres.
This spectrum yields 0.37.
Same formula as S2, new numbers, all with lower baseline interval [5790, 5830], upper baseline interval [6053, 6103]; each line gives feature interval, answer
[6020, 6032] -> 0.05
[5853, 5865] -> 0.23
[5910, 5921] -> 0.41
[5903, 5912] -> 0.50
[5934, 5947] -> 0.24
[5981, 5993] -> 0.19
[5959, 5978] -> 0.29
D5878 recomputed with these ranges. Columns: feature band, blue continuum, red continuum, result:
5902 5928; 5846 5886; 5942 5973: 0.148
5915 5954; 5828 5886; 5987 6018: 0.142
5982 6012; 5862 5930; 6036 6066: -0.017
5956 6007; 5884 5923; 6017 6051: -0.040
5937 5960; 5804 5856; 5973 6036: 0.164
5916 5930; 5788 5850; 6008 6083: 0.362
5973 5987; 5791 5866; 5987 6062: 0.162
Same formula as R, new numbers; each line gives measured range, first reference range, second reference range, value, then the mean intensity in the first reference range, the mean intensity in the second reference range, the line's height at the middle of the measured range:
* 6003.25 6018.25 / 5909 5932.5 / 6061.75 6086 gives 0.01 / 19.1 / 27.9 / 24.2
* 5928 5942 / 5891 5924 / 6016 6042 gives -0.20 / 15.1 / 26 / 17.6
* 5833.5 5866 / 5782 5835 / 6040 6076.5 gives 0.11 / 27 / 27.6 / 27.1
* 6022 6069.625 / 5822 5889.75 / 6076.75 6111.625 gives 0.01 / 22.1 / 28.7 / 27.3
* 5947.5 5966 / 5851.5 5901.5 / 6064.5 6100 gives 0.04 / 16.6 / 28.4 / 21.2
